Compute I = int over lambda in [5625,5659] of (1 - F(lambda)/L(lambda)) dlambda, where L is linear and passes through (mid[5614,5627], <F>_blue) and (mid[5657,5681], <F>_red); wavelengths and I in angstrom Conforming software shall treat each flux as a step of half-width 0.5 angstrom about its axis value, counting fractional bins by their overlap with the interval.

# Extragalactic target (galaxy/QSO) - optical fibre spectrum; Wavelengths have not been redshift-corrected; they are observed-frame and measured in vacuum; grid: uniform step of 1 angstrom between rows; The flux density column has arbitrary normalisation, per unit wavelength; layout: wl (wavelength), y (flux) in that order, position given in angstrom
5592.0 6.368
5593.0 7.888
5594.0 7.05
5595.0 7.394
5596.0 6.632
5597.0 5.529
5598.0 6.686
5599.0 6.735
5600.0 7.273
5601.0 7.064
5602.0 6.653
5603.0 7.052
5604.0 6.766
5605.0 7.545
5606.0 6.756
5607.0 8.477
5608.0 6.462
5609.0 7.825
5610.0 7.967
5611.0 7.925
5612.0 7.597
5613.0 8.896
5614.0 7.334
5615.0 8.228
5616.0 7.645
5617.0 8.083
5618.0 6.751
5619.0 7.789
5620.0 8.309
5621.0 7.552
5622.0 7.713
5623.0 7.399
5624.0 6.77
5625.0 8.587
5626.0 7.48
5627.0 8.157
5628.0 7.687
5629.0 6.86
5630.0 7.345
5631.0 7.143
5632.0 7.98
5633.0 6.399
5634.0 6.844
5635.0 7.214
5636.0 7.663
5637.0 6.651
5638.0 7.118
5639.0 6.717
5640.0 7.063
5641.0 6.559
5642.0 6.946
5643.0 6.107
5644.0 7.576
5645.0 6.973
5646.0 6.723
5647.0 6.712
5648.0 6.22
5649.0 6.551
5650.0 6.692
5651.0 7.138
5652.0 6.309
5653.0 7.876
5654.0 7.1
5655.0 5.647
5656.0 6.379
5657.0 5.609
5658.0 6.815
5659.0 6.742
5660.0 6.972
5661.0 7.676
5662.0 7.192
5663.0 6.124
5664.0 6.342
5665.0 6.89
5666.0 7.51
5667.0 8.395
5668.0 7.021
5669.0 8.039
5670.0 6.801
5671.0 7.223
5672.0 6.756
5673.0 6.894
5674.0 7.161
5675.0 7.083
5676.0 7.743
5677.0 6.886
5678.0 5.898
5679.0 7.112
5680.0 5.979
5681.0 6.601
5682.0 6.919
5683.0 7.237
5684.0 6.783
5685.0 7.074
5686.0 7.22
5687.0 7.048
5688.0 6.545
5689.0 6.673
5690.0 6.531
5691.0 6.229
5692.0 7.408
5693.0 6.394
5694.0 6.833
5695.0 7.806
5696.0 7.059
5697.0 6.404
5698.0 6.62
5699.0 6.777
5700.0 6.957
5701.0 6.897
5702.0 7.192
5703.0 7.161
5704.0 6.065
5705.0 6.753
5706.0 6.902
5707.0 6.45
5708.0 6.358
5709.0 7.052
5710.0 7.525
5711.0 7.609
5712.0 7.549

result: 2.0 angstrom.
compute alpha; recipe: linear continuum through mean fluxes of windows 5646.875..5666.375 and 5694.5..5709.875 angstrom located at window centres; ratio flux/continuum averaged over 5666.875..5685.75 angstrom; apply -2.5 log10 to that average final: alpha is -0.04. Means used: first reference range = 6.72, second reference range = 6.85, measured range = 7.01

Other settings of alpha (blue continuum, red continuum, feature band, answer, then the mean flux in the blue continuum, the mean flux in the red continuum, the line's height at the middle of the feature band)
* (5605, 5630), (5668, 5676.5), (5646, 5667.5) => 0.08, 7.67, 7.2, 7.33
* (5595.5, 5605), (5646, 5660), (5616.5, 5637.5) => -0.12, 6.75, 6.62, 6.68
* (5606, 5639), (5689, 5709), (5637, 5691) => 0.04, 7.53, 6.78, 7.13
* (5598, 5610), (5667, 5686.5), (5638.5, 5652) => 0.05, 7.16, 7.01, 7.07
